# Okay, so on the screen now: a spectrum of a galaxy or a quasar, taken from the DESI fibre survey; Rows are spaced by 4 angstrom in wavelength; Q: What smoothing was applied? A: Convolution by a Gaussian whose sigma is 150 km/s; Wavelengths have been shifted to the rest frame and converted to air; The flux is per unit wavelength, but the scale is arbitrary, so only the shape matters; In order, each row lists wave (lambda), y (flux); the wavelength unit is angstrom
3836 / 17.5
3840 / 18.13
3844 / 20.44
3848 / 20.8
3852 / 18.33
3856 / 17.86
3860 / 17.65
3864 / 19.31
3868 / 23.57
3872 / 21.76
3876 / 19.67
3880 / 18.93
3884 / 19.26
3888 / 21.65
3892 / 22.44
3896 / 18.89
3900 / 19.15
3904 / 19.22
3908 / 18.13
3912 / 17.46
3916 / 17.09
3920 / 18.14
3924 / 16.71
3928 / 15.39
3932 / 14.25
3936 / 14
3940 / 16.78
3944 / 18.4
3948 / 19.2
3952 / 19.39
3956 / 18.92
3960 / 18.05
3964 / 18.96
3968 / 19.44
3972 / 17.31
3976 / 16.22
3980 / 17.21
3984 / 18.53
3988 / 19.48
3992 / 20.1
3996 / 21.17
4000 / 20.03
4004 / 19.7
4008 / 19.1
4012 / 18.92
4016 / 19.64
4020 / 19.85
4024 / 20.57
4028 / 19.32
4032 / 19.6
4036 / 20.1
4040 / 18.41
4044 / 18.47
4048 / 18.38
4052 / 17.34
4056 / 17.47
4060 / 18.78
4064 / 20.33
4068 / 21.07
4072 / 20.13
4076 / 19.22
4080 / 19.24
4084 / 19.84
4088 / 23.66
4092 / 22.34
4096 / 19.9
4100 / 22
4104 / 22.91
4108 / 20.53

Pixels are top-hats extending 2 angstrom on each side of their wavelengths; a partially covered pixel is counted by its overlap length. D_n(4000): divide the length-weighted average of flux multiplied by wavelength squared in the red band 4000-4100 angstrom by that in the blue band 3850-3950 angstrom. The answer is 1.1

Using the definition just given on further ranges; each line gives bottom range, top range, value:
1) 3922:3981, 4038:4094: 1.20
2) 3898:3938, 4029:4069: 1.19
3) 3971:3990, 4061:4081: 1.18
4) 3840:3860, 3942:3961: 1.04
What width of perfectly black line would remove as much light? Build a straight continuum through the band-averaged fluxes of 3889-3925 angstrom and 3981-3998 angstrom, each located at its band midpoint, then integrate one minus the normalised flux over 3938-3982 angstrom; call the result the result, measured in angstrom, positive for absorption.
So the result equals 2.6 angstrom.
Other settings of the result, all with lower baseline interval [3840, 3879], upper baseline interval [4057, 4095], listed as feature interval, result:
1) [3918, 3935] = 3.40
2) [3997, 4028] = 0.81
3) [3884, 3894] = -0.80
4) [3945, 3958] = 0.62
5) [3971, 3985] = 2.02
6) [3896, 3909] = 0.68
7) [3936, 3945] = 1.50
